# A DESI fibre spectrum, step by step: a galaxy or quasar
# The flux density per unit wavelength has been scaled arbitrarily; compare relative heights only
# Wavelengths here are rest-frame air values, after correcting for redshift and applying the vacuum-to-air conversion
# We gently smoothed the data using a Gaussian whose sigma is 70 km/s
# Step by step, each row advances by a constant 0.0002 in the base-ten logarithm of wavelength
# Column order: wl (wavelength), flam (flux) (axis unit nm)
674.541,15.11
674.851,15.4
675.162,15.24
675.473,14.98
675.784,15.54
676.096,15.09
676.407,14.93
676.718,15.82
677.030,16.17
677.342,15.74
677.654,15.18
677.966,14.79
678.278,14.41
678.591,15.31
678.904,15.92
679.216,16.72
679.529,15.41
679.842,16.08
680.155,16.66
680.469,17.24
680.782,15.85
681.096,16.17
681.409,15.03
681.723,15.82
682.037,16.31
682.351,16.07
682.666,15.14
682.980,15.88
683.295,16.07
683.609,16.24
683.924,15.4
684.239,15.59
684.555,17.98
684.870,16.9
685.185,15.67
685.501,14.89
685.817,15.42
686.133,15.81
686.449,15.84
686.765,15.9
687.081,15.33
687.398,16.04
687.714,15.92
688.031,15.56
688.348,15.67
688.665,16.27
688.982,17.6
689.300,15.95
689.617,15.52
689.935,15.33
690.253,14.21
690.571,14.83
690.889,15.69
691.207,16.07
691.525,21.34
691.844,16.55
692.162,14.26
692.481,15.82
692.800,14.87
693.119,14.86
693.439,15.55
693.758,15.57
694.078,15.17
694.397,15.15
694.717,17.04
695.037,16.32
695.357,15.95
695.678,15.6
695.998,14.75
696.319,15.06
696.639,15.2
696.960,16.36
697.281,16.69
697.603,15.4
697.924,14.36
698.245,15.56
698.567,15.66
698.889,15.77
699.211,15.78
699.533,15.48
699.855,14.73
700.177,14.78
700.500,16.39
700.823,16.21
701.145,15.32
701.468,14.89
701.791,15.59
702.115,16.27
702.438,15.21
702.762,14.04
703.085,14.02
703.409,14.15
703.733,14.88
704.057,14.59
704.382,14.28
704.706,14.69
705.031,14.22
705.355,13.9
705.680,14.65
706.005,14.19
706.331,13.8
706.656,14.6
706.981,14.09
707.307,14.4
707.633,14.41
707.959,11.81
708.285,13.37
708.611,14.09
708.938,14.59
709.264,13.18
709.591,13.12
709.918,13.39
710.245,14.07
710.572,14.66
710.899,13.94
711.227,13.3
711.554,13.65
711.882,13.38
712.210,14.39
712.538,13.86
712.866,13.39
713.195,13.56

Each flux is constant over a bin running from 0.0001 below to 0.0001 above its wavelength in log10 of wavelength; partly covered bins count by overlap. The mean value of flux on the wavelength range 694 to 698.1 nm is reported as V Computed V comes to 15.6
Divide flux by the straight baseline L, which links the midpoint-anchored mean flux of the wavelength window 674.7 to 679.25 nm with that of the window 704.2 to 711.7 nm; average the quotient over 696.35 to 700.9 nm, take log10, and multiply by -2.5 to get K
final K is -0.087 mag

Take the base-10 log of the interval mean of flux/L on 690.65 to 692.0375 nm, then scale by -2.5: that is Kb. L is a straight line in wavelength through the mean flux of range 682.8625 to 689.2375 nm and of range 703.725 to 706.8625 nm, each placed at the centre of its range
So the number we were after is -0.11 mag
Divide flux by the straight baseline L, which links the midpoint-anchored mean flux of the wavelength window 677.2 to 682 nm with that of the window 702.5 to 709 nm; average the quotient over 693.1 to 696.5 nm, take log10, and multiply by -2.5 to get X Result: -0.05 mag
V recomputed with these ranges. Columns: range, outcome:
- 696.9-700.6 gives 15.5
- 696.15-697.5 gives 15.8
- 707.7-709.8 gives 13.4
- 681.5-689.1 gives 16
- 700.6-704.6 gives 15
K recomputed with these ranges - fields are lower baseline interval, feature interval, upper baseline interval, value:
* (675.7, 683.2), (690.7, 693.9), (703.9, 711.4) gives -0.08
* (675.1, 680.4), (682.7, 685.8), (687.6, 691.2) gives -0.03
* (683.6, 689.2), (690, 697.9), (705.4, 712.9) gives -0.03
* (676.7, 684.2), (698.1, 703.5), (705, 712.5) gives -0.06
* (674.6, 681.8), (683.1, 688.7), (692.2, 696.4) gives -0.02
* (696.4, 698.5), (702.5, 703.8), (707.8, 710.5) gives 0.02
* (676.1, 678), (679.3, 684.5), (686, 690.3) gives -0.03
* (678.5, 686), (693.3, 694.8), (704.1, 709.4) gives -0.04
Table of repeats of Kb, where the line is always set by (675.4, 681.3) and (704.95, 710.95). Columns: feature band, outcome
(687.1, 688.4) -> -0.044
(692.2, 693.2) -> -0.019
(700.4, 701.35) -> -0.112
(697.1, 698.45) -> -0.072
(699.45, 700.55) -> -0.062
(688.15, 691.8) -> -0.086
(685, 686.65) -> -0.022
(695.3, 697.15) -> -0.062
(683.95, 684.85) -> -0.086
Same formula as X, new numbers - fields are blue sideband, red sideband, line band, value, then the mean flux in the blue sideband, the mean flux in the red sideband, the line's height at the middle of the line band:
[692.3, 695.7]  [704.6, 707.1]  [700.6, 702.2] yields -0.06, 15.6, 14.3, 14.8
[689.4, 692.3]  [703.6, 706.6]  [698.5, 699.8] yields -0.04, 16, 14.4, 15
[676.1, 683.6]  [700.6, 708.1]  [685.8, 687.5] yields -0.02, 15.8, 14.6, 15.4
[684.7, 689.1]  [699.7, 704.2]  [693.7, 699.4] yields -0.02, 15.9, 15.1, 15.4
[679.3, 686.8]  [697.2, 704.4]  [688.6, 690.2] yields -0.02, 16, 15.2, 15.7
